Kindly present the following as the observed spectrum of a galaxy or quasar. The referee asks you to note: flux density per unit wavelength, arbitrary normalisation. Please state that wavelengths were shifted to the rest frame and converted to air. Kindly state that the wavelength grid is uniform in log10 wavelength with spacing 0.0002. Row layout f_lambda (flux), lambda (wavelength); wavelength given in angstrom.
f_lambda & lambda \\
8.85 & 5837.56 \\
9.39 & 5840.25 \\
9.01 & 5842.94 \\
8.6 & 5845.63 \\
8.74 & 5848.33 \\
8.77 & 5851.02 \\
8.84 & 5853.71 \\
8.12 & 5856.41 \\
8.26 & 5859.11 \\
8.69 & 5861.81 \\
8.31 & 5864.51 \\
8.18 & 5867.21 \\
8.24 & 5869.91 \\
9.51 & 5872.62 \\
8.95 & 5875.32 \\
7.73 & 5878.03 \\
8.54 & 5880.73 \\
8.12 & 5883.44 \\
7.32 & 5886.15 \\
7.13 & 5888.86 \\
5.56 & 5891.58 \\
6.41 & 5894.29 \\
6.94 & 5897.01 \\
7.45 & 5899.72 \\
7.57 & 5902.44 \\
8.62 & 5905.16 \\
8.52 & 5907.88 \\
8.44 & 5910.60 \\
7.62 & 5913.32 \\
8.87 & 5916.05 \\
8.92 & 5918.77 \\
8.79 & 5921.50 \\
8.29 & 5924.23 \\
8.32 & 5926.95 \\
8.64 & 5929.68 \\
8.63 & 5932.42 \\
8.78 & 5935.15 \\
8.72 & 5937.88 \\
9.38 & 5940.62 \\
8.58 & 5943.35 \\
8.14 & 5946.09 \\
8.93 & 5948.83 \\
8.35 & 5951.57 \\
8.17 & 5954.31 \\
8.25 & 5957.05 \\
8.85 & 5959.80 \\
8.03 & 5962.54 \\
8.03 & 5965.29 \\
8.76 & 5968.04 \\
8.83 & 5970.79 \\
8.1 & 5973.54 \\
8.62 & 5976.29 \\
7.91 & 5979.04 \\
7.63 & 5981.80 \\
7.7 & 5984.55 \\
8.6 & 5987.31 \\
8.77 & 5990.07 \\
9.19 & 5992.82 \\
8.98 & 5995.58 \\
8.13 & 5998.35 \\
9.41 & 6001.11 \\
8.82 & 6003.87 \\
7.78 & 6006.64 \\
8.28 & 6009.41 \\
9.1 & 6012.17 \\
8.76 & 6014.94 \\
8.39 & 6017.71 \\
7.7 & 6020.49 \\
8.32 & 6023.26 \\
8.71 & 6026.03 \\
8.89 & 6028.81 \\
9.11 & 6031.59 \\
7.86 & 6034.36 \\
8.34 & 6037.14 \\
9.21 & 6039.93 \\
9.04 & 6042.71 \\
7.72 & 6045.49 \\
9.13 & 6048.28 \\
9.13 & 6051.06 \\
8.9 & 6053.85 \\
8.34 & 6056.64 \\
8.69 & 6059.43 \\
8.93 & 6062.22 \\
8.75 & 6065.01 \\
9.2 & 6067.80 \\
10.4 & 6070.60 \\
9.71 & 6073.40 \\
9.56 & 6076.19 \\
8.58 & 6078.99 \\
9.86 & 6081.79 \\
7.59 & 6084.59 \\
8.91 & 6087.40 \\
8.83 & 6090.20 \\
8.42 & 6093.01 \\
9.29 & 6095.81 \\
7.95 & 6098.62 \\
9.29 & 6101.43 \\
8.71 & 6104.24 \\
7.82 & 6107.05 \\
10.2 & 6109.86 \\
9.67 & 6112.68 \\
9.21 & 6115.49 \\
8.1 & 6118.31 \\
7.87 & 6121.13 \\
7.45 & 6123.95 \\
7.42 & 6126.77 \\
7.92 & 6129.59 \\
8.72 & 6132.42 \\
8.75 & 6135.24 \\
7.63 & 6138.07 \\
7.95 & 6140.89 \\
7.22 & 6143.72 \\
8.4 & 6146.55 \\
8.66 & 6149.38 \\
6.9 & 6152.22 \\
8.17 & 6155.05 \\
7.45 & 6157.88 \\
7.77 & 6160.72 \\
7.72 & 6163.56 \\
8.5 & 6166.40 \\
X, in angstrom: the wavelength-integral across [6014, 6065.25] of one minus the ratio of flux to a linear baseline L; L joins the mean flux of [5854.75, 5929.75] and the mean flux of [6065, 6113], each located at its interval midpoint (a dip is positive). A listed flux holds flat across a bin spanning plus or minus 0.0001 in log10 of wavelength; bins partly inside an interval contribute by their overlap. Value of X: 1.0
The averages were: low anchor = 8.07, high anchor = 9.03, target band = 8.62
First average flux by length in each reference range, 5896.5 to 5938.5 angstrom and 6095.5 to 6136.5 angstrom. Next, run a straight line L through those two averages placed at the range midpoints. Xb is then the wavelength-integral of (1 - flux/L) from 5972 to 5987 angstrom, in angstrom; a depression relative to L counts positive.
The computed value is 0.6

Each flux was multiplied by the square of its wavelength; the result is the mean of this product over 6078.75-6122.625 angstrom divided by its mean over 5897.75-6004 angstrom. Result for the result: 1.09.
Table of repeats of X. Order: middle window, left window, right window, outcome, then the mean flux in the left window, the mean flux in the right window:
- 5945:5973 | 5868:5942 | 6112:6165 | -1.1 angstrom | 8.15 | 8.03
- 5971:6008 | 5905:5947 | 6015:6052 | 0.6 angstrom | 8.58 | 8.58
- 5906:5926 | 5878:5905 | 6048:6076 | -2.4 angstrom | 7.31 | 9.14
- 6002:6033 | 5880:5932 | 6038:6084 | 0.6 angstrom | 7.9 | 9.04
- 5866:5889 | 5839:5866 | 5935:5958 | 1.1 angstrom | 8.67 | 8.59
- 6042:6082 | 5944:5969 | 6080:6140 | -2.6 angstrom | 8.39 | 8.55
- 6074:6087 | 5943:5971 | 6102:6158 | -1.0 angstrom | 8.42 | 8.24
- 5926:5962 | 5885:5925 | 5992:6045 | -2.4 angstrom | 7.76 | 8.61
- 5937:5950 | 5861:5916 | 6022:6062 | -0.9 angstrom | 7.91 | 8.68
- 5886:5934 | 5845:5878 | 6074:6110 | 3.9 angstrom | 8.56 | 8.82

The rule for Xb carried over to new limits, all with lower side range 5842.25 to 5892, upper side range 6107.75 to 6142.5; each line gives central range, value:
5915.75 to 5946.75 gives -1.4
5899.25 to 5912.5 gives 0.2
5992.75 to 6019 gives -1.0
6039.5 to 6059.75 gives -1.0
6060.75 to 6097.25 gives -3.1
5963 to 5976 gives -0.1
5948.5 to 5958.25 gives -0.1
